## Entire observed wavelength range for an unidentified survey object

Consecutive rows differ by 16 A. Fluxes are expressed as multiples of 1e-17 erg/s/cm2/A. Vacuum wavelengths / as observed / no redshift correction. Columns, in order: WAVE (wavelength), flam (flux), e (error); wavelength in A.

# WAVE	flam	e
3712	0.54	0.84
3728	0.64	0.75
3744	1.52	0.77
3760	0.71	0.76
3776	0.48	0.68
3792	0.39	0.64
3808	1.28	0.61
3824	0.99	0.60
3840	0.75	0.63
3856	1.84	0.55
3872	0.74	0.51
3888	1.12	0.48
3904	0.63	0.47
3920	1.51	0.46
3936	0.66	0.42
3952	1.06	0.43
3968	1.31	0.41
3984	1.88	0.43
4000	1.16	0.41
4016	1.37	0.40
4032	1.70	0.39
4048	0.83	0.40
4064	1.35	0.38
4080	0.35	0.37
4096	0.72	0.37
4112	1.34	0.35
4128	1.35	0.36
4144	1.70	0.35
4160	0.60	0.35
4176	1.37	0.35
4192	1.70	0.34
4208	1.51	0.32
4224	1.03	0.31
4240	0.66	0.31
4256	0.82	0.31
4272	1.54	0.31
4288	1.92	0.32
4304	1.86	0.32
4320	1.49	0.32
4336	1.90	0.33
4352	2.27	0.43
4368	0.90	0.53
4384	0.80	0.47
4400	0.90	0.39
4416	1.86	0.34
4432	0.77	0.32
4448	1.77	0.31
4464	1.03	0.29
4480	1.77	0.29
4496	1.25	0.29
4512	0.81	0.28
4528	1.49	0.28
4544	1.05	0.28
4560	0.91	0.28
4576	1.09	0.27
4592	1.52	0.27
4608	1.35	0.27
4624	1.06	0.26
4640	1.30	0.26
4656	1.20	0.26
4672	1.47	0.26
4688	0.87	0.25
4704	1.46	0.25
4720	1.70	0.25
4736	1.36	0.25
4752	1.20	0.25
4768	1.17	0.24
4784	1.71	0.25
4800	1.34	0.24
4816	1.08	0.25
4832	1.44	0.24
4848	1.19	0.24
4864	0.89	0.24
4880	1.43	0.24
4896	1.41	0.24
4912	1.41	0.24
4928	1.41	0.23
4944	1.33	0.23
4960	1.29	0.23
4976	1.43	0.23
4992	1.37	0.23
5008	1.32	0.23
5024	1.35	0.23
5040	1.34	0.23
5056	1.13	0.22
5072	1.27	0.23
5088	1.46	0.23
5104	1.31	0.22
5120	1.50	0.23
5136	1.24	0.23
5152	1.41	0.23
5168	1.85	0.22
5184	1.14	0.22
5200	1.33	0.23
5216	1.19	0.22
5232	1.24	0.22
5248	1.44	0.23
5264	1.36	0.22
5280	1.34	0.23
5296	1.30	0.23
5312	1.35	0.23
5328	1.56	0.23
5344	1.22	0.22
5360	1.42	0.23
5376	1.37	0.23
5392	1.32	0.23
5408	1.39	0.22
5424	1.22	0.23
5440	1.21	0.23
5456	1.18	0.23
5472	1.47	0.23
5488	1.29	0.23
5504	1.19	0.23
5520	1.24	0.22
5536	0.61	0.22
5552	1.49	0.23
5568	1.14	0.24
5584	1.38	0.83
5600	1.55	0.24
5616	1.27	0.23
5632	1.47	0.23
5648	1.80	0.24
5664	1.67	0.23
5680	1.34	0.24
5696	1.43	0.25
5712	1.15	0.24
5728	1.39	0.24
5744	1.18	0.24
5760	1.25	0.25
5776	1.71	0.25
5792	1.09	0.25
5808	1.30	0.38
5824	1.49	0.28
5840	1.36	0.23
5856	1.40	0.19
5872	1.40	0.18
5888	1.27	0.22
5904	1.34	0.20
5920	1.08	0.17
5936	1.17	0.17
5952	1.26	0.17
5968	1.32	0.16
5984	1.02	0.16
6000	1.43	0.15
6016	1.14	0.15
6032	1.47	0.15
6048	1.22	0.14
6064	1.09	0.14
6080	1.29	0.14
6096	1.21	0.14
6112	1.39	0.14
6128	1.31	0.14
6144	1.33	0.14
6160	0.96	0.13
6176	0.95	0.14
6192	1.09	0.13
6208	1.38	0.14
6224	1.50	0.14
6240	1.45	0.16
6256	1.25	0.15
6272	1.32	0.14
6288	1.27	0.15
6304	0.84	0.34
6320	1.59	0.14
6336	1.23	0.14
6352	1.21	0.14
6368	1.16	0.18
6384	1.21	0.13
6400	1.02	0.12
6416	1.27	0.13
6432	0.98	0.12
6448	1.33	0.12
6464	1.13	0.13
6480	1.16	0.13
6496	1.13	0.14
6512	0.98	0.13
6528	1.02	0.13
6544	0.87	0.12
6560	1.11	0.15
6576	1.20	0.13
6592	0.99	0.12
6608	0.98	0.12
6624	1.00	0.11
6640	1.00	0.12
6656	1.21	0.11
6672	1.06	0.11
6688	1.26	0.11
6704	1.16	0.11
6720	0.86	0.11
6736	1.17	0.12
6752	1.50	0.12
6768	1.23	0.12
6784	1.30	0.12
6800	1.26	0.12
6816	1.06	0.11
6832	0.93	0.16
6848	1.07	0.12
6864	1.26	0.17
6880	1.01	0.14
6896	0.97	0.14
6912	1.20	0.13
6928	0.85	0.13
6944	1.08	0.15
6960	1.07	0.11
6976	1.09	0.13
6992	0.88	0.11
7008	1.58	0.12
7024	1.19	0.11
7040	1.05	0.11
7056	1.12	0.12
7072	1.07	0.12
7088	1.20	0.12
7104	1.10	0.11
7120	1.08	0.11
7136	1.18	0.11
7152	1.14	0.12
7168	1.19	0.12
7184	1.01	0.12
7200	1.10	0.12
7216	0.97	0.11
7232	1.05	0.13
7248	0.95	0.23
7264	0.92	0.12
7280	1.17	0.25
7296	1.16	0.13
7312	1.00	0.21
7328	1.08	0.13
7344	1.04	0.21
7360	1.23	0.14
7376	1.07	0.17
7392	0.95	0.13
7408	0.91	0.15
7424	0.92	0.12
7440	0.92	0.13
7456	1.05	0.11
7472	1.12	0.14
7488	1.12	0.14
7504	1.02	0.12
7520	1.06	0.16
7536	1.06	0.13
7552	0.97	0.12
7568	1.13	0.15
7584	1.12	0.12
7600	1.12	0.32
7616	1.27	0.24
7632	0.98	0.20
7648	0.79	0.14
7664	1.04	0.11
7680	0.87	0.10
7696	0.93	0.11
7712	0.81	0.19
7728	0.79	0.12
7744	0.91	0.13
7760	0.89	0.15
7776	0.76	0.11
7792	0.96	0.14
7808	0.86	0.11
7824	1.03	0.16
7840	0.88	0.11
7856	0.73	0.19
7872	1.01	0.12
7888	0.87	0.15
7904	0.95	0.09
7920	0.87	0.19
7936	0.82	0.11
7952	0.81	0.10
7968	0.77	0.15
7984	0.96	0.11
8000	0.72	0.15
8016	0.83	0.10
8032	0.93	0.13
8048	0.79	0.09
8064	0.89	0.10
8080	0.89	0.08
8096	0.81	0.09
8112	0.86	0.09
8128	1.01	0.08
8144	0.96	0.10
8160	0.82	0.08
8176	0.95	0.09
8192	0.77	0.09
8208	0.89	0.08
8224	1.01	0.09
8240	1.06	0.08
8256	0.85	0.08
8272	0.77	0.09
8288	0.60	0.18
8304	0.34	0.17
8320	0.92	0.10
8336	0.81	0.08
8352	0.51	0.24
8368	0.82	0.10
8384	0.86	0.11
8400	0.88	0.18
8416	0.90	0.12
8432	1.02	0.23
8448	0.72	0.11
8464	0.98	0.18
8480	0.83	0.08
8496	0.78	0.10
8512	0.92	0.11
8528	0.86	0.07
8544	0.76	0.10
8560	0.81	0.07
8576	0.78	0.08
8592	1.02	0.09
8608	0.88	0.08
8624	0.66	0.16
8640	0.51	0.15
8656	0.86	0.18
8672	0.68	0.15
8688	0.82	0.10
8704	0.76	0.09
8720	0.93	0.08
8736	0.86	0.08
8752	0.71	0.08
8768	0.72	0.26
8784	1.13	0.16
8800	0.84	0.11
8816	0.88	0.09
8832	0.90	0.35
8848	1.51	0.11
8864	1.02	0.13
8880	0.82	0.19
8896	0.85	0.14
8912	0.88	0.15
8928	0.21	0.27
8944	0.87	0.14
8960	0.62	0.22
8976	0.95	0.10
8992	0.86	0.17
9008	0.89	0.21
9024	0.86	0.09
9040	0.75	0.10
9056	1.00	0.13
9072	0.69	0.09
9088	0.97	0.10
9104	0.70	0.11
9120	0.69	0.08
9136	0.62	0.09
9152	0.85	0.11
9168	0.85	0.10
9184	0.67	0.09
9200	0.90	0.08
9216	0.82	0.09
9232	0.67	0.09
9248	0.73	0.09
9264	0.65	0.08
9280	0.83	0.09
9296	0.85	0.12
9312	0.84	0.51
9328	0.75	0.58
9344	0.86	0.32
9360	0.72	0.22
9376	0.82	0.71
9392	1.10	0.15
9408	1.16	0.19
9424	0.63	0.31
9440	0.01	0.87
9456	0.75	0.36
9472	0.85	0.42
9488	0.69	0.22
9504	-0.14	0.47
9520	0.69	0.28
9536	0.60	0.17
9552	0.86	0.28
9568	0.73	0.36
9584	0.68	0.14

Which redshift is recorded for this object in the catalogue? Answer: 0.349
